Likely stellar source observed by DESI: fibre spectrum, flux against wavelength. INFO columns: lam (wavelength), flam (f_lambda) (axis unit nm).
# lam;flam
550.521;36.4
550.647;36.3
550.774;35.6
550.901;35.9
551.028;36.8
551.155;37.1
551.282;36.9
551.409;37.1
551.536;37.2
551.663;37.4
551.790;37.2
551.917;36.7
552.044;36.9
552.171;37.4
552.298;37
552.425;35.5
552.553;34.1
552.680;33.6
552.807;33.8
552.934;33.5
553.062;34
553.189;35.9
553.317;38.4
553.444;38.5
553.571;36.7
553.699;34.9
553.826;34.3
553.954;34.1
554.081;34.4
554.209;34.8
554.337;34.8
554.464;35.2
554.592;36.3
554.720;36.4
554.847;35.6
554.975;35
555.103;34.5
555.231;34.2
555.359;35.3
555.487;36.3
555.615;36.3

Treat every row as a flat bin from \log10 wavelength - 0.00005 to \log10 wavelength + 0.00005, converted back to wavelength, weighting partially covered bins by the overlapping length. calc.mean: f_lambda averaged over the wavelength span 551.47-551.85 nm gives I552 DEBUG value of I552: 37.3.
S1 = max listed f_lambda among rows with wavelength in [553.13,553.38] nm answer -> 38.4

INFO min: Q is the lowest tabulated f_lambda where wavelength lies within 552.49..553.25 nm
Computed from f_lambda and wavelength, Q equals 33.5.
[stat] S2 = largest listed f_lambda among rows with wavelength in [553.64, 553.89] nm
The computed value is 34.9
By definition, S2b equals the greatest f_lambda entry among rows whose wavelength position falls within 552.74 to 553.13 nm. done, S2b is 34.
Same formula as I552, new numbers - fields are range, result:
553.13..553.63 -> 37.4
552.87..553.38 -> 35.4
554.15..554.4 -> 34.7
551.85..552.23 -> 37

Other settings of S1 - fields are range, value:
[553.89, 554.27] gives 34.8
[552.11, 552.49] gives 37.4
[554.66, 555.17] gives 36.4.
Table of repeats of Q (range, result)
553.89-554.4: 34.1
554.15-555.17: 34.5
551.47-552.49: 35.5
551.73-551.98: 36.7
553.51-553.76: 34.9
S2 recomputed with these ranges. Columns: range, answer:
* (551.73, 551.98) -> 37.2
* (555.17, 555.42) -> 35.3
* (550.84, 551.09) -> 36.8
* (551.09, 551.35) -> 37.1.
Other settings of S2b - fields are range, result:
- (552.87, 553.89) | 38.5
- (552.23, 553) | 37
